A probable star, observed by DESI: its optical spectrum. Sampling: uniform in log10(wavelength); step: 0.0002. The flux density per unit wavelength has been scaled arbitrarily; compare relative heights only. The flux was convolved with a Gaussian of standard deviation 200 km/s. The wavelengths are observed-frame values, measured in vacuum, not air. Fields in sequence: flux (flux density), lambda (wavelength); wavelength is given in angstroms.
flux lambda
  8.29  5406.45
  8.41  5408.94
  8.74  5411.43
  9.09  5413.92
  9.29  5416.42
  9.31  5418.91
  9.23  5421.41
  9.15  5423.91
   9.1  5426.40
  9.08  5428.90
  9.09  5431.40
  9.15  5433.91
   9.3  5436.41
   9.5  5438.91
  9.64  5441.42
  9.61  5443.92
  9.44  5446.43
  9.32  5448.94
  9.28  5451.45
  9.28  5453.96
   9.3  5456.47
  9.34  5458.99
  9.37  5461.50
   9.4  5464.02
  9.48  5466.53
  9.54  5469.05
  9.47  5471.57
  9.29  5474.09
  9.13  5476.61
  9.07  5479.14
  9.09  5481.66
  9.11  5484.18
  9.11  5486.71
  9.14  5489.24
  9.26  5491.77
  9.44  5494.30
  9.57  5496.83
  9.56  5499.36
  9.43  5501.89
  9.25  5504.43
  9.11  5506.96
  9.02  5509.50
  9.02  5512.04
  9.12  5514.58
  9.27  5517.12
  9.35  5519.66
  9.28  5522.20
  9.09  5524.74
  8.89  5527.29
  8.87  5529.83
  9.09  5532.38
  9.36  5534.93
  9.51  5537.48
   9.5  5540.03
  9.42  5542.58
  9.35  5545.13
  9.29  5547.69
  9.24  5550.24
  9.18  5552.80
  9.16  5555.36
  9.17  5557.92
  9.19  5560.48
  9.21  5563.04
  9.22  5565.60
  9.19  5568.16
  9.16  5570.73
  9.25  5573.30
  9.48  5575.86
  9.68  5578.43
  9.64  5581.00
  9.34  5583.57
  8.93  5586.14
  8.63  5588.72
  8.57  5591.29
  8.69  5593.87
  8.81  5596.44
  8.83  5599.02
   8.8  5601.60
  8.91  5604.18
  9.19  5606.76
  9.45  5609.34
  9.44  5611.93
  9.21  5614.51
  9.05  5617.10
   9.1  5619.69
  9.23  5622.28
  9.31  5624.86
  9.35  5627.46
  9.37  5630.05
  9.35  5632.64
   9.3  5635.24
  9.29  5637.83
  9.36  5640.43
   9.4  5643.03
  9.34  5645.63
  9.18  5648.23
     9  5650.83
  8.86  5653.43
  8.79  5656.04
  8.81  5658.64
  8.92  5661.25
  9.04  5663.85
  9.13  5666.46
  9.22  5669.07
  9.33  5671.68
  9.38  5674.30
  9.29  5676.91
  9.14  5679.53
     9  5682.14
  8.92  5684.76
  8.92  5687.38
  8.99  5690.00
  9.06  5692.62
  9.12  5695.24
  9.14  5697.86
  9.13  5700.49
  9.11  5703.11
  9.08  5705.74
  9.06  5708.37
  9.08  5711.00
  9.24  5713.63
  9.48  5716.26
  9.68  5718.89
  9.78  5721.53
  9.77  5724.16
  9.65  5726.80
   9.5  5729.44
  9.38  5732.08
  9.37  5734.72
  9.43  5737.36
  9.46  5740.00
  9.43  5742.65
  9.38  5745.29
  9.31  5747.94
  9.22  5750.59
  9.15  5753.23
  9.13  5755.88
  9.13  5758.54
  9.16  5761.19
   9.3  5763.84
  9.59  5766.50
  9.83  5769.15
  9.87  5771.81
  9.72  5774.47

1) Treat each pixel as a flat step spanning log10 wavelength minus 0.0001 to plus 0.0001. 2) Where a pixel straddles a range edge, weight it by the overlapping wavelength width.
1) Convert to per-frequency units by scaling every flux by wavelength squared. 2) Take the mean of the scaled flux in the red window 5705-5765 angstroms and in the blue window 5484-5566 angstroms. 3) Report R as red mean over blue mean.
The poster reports 1.09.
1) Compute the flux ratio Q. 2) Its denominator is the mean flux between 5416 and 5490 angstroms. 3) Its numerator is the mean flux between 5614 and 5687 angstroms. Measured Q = 0.99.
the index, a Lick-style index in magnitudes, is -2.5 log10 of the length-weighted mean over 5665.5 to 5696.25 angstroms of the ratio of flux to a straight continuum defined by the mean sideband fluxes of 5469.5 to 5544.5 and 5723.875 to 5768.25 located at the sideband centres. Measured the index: 0.02 mag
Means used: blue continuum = 9.24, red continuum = 9.37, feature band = 9.12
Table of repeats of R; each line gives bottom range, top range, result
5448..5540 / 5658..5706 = 1.05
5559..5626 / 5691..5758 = 1.07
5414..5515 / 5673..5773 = 1.10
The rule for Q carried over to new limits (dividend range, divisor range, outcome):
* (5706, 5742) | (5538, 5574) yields 1.02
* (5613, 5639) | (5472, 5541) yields 1.00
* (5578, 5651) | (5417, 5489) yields 0.99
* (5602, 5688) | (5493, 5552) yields 0.99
